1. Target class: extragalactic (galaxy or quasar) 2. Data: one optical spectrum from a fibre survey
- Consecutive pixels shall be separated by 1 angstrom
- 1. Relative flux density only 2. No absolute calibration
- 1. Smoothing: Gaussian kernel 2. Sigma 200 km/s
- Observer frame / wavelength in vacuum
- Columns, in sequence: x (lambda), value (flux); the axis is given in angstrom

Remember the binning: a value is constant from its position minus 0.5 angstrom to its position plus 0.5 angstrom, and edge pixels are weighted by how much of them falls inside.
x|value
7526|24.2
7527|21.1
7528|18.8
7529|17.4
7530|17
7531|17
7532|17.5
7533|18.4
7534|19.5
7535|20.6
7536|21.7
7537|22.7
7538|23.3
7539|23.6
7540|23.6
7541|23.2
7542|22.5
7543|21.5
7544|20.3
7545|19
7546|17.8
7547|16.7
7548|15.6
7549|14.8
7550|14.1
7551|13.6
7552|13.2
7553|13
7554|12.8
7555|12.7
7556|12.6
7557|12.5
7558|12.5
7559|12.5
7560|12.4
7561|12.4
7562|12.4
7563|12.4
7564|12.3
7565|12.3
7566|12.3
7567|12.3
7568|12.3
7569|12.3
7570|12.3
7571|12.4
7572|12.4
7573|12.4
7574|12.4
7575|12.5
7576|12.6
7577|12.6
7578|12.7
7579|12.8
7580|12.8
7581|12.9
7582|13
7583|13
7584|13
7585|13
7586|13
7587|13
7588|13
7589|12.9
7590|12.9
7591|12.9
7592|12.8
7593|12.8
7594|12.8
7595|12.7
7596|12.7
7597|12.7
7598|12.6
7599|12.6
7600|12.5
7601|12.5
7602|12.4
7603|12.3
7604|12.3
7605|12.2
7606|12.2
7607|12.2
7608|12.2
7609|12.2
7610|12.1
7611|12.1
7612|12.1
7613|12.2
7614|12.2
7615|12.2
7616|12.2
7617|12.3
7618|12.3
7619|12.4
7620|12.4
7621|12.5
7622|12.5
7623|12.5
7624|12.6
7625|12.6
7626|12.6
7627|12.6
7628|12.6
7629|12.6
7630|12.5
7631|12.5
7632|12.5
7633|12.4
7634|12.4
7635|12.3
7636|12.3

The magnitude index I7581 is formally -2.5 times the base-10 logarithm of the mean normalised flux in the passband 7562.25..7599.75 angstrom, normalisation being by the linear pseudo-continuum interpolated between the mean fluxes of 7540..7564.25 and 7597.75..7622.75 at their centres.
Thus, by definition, 0.09 mag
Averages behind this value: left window 15.3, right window 12.3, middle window 12.7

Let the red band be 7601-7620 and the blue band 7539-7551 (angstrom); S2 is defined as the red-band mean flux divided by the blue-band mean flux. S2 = 0.65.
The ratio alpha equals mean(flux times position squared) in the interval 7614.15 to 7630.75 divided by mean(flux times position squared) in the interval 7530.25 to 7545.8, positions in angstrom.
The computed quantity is 0.6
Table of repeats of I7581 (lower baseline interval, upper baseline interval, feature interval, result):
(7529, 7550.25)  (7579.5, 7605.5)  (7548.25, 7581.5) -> 0.27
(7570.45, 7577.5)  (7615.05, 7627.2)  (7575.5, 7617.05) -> -0.01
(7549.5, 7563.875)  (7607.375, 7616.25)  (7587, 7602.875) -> -0.03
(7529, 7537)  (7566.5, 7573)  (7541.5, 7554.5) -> -0.01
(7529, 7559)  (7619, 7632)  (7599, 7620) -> 0.11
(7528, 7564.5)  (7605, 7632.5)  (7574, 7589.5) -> 0.14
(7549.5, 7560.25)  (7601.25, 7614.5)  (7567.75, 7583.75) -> 0.00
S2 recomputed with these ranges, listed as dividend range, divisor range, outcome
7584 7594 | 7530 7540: 0.63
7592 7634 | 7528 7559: 0.71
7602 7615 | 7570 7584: 0.96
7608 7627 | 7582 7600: 0.96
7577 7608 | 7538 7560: 0.76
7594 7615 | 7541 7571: 0.86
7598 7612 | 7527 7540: 0.62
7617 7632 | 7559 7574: 1.01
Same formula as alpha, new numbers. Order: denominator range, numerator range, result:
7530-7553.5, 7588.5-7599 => 0.69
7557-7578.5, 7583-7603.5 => 1.03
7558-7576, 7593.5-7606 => 1.02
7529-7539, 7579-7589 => 0.66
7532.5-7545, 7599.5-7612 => 0.58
